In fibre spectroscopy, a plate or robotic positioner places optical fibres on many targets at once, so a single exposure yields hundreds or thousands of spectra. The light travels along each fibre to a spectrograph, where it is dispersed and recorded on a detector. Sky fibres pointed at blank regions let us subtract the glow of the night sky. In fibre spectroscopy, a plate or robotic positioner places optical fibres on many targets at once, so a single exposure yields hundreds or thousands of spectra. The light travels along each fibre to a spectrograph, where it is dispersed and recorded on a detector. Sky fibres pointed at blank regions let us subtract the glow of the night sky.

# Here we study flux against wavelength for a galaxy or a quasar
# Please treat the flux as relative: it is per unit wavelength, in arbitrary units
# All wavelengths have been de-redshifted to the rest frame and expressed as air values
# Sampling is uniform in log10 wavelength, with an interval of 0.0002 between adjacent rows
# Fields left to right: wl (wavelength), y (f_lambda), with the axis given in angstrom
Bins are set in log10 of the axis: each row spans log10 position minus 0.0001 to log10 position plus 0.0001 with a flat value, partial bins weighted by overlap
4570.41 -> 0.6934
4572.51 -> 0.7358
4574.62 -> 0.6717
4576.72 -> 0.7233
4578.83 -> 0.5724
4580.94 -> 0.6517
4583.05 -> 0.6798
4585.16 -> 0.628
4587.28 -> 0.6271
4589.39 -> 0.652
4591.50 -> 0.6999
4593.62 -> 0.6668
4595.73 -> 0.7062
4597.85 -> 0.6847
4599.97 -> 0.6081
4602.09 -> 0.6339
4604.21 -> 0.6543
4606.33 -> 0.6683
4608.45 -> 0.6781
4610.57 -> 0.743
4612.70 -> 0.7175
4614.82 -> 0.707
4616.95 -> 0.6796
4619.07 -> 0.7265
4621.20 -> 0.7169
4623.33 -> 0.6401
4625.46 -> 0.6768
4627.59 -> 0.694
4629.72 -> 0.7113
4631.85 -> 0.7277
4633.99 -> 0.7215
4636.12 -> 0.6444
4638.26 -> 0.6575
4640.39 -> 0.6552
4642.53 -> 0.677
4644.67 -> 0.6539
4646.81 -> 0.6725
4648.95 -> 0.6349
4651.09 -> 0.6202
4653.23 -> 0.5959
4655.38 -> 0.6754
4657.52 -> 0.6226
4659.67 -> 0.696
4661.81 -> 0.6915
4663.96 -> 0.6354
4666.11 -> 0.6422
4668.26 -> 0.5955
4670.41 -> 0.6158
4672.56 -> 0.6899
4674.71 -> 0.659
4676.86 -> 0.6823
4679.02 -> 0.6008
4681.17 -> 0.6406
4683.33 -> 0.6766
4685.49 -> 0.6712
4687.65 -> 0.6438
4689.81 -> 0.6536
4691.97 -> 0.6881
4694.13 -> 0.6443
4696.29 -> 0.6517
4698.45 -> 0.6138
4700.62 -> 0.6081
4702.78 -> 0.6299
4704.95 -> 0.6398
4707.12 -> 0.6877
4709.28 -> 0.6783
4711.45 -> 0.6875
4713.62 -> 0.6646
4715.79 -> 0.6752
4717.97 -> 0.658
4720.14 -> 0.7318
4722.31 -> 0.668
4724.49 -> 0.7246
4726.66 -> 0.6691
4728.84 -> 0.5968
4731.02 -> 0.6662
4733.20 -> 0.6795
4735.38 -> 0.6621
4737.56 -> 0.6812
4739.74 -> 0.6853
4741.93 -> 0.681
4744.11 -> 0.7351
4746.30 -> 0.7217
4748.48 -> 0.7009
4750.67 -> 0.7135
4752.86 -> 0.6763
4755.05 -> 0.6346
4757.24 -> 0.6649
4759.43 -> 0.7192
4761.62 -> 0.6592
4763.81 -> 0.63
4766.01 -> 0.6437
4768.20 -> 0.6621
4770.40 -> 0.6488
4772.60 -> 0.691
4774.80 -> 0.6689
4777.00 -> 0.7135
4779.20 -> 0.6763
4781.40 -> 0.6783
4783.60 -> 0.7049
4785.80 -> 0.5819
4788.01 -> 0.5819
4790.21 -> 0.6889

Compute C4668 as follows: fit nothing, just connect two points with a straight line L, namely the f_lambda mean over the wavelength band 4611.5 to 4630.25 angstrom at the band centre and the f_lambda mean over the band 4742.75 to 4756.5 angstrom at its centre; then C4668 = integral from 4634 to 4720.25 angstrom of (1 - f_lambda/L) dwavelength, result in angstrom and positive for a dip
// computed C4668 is 5.2 angstrom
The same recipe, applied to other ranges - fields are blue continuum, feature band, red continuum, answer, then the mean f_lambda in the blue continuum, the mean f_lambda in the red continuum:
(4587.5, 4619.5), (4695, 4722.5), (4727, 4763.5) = 0.73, 0.68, 0.679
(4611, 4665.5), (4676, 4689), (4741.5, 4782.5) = 0.47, 0.674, 0.68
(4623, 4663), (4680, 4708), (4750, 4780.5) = 0.81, 0.667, 0.671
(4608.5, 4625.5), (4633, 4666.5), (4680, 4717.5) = 1.32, 0.701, 0.656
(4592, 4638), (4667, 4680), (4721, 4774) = 0.77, 0.686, 0.676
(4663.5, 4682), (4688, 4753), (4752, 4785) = -1.63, 0.64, 0.671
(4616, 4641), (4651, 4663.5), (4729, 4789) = 0.60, 0.688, 0.672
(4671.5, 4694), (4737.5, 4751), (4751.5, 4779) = -0.76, 0.66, 0.668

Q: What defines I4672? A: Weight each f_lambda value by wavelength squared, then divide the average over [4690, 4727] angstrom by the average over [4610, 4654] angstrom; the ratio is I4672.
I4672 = 1.01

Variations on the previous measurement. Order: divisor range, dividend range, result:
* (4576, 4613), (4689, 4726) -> 1.05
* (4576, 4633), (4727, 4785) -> 1.07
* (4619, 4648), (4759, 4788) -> 1.03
